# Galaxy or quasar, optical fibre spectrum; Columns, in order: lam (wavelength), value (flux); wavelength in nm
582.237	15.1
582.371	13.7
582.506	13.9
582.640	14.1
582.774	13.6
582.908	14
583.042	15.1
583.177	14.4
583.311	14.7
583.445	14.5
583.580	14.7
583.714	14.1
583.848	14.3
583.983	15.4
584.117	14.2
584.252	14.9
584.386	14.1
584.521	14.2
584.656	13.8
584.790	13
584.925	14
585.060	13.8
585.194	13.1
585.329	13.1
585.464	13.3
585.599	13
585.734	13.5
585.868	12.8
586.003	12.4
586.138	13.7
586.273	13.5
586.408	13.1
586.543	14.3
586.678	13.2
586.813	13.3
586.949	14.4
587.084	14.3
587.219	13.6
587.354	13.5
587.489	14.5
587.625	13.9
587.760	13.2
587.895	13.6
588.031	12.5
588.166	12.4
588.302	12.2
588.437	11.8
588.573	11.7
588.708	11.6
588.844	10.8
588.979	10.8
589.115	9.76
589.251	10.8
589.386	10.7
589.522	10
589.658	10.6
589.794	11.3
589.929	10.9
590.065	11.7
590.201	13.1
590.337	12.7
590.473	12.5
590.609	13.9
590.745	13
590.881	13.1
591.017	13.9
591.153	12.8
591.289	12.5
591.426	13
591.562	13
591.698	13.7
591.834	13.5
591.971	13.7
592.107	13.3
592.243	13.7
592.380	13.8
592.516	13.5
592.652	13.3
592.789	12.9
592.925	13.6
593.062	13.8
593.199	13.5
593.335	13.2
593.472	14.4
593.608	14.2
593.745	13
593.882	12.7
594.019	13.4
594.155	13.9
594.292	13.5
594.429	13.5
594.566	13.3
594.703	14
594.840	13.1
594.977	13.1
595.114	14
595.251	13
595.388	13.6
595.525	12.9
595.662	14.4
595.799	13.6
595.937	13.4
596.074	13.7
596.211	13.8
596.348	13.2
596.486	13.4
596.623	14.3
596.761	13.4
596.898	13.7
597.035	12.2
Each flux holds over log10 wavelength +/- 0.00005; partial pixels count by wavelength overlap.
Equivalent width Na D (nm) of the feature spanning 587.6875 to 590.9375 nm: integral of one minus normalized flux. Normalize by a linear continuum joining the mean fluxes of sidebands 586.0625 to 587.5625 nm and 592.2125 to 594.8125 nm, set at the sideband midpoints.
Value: 0.430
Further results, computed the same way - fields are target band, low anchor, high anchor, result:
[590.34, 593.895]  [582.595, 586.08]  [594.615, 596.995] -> 0.08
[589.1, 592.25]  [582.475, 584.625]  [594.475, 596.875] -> 0.34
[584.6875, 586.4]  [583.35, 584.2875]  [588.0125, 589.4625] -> 0.02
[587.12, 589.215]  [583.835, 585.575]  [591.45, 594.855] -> 0.20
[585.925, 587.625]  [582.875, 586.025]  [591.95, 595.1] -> 0.02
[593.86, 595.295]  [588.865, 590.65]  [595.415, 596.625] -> -0.04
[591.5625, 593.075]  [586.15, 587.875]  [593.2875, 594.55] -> 0.01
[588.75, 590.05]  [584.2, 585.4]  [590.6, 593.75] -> 0.27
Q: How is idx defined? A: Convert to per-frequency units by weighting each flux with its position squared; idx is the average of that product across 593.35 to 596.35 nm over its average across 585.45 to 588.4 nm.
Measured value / 1.0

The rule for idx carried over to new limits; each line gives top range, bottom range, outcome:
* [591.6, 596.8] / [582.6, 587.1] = 1.01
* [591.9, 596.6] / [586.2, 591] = 1.10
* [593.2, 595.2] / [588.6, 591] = 1.18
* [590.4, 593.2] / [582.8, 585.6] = 0.97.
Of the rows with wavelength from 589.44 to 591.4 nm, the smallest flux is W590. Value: 10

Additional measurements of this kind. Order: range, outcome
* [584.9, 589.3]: 9.76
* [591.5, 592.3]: 13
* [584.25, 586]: 12.8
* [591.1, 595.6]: 12.5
